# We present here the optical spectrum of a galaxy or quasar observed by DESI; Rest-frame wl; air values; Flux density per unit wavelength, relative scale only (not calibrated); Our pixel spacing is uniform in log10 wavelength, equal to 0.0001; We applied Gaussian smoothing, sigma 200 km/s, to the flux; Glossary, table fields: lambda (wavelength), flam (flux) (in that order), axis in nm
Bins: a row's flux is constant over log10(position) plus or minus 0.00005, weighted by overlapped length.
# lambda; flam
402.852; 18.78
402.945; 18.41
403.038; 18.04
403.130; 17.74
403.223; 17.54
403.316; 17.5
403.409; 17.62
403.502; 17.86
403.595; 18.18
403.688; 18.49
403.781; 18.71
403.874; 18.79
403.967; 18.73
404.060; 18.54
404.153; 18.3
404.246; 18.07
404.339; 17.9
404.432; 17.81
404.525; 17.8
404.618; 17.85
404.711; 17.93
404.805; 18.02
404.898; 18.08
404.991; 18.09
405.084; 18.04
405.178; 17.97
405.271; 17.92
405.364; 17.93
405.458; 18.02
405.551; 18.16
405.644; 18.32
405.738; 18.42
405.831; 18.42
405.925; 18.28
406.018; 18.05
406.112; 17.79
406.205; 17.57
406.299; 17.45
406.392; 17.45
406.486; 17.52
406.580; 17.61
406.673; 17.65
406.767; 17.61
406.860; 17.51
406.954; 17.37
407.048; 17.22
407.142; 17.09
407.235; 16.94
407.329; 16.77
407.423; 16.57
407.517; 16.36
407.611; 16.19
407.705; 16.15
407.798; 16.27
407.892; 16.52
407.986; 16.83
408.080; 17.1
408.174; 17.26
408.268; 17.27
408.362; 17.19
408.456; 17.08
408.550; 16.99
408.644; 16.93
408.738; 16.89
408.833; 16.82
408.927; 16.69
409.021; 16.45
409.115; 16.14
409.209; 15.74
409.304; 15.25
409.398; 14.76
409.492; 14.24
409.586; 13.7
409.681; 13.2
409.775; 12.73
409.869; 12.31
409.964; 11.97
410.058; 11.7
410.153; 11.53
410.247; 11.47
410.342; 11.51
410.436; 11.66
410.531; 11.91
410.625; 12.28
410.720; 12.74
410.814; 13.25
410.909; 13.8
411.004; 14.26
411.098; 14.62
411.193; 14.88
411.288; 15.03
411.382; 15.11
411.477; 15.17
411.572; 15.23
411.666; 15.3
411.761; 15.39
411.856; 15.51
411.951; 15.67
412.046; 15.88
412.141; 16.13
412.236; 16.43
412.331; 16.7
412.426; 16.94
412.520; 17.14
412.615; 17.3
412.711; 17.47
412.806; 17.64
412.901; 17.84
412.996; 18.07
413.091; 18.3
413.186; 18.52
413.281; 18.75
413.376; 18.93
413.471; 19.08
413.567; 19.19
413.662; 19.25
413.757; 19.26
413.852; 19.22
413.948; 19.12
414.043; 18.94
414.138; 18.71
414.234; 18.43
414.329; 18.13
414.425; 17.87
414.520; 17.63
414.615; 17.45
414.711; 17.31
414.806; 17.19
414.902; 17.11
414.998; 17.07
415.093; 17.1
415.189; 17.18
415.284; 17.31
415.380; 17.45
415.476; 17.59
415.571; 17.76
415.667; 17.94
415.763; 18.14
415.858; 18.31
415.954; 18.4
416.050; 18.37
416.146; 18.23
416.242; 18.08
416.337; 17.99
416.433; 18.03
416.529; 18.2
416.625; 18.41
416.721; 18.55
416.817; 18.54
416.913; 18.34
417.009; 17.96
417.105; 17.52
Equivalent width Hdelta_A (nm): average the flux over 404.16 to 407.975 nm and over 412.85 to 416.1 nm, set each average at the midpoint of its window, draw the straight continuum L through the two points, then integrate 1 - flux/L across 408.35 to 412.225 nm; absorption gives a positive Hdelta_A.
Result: 0.73 nm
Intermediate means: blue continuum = 17.6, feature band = 14.5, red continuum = 18.1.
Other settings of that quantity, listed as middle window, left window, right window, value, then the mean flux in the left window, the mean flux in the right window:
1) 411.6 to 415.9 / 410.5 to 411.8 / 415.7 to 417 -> -0.372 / 14.2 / 18.3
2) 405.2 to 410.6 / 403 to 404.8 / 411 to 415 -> 0.493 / 18.1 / 17.2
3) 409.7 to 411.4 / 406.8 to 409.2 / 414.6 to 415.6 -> 0.410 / 16.8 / 17.3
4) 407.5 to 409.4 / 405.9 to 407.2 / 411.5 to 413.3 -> 0.084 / 17.6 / 16.8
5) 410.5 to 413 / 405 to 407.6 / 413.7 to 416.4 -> 0.336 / 17.6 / 18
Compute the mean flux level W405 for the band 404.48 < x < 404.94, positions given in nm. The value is 17.9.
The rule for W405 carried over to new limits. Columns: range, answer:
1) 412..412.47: 16.4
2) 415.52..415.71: 17.9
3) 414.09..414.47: 18.3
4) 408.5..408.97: 16.8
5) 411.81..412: 15.6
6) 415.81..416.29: 18.3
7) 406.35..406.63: 17.5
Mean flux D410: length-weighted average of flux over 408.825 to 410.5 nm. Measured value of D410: 13.7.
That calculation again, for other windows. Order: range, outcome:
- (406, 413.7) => 16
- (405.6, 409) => 17.2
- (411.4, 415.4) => 17.5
